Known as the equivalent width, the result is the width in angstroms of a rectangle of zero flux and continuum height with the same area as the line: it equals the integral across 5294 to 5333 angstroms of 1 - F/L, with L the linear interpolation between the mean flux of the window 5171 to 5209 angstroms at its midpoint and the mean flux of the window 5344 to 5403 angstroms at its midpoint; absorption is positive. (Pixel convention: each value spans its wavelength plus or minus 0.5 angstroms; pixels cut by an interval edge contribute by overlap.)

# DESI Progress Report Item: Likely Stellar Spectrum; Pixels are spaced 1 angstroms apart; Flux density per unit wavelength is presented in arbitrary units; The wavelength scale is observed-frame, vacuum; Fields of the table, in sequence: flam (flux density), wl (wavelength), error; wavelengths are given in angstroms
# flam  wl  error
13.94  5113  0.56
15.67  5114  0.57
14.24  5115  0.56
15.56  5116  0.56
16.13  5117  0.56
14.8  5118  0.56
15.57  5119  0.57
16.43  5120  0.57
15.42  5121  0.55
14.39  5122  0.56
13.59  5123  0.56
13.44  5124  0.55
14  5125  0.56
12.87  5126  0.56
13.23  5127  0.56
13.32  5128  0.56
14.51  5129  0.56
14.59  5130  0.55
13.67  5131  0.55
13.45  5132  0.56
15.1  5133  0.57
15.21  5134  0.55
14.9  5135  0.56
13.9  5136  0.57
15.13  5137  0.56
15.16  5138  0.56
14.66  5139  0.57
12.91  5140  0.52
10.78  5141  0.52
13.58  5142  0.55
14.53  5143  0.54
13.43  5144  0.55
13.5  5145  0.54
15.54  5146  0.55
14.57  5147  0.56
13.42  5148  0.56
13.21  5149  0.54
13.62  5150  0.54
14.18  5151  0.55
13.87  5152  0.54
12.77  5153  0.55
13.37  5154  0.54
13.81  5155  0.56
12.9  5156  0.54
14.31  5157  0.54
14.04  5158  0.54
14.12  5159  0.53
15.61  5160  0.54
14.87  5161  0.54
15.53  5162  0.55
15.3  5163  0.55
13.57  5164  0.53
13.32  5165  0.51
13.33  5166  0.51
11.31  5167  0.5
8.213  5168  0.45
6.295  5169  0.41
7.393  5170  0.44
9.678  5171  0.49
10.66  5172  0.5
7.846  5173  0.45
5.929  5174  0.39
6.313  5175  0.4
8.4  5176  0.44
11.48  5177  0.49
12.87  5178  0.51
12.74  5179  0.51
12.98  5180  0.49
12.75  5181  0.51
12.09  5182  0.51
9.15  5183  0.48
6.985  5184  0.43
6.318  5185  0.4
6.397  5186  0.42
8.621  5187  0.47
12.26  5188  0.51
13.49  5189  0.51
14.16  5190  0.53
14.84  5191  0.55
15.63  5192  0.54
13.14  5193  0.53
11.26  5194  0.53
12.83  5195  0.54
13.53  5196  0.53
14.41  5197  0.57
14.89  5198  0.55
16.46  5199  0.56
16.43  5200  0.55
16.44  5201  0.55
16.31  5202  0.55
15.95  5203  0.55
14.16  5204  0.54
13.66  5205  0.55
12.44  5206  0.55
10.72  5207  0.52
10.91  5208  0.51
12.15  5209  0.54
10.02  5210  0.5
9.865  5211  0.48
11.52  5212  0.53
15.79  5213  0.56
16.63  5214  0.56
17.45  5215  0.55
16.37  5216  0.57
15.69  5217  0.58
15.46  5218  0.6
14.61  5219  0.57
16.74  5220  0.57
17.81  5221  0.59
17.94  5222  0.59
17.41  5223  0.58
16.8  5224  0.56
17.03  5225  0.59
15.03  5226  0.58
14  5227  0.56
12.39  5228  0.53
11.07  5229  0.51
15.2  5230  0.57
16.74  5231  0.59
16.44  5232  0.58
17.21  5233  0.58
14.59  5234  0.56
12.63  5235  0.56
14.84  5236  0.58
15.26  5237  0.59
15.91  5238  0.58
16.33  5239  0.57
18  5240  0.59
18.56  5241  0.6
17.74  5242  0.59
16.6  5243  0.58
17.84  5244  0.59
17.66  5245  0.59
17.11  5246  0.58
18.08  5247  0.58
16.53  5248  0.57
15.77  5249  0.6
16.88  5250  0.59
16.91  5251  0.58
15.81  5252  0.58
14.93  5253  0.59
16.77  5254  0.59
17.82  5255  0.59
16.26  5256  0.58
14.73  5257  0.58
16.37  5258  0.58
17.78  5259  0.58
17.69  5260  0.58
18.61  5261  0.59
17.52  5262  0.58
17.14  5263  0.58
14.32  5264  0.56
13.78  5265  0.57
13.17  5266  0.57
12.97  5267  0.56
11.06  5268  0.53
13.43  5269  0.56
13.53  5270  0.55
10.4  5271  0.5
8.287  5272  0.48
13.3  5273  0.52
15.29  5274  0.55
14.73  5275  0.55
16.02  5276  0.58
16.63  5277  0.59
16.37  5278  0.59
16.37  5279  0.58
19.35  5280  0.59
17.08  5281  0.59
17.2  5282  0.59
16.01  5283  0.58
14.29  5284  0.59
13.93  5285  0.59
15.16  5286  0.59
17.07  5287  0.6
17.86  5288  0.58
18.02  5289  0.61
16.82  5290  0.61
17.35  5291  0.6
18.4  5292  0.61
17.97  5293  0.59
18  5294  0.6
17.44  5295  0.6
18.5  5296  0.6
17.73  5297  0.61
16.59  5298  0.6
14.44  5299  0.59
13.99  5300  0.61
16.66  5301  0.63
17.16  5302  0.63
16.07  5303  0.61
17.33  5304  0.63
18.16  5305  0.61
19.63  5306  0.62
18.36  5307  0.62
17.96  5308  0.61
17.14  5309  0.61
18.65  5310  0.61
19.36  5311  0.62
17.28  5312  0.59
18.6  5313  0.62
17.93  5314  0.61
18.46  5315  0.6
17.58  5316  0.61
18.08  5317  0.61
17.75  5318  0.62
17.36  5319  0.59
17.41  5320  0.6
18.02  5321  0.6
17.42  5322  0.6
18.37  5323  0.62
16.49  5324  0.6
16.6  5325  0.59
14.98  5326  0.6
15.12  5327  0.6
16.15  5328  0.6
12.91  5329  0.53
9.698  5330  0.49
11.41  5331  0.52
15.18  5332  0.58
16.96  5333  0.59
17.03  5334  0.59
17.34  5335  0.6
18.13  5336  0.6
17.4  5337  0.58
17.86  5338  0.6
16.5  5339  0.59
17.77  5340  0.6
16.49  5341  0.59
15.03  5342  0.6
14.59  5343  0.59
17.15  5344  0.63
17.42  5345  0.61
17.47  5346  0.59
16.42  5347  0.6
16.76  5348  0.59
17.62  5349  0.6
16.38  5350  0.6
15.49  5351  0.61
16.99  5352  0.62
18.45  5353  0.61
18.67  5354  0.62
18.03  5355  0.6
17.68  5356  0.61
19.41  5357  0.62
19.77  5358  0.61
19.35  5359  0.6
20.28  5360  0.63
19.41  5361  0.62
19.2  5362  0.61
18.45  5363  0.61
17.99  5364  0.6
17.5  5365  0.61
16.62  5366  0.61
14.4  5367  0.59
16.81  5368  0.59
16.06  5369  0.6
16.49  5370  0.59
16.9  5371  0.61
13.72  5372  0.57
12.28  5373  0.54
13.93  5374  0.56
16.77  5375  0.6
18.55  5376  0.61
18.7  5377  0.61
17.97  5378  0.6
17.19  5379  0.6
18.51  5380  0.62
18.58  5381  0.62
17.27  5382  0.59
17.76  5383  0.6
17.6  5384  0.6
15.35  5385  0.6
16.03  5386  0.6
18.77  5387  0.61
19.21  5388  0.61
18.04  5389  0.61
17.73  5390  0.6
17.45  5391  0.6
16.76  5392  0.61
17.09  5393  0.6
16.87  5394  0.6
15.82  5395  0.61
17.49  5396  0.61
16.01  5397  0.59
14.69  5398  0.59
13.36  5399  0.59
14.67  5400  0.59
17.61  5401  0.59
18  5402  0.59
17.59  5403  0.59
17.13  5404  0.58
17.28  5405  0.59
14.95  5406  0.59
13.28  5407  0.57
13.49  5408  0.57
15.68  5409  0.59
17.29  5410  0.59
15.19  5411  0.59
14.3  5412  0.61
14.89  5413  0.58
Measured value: -3.4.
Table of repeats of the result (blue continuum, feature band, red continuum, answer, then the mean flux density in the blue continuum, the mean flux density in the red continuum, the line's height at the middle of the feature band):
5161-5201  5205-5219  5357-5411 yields -1.2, 11.6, 16.9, 12.4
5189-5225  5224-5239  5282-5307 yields 0.2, 14.6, 16.9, 15.2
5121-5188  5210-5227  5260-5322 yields -1.4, 12.5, 16.4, 14.3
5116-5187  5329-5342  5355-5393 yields 0.6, 12.8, 17.4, 16.6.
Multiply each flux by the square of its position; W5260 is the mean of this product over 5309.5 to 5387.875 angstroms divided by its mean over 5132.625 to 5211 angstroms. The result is 1.4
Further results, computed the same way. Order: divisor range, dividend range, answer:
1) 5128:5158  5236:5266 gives 1.24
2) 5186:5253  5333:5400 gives 1.21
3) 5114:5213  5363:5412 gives 1.39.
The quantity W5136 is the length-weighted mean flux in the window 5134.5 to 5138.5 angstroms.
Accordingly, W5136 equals 14.8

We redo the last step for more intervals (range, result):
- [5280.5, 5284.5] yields 16.1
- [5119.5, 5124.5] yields 14.7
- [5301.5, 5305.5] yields 17.2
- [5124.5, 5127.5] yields 13.4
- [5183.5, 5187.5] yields 7.08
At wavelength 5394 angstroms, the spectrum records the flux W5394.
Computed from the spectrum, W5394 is 16.87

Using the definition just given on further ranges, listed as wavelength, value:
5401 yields 17.61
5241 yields 18.56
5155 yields 13.81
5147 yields 14.57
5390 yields 17.73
